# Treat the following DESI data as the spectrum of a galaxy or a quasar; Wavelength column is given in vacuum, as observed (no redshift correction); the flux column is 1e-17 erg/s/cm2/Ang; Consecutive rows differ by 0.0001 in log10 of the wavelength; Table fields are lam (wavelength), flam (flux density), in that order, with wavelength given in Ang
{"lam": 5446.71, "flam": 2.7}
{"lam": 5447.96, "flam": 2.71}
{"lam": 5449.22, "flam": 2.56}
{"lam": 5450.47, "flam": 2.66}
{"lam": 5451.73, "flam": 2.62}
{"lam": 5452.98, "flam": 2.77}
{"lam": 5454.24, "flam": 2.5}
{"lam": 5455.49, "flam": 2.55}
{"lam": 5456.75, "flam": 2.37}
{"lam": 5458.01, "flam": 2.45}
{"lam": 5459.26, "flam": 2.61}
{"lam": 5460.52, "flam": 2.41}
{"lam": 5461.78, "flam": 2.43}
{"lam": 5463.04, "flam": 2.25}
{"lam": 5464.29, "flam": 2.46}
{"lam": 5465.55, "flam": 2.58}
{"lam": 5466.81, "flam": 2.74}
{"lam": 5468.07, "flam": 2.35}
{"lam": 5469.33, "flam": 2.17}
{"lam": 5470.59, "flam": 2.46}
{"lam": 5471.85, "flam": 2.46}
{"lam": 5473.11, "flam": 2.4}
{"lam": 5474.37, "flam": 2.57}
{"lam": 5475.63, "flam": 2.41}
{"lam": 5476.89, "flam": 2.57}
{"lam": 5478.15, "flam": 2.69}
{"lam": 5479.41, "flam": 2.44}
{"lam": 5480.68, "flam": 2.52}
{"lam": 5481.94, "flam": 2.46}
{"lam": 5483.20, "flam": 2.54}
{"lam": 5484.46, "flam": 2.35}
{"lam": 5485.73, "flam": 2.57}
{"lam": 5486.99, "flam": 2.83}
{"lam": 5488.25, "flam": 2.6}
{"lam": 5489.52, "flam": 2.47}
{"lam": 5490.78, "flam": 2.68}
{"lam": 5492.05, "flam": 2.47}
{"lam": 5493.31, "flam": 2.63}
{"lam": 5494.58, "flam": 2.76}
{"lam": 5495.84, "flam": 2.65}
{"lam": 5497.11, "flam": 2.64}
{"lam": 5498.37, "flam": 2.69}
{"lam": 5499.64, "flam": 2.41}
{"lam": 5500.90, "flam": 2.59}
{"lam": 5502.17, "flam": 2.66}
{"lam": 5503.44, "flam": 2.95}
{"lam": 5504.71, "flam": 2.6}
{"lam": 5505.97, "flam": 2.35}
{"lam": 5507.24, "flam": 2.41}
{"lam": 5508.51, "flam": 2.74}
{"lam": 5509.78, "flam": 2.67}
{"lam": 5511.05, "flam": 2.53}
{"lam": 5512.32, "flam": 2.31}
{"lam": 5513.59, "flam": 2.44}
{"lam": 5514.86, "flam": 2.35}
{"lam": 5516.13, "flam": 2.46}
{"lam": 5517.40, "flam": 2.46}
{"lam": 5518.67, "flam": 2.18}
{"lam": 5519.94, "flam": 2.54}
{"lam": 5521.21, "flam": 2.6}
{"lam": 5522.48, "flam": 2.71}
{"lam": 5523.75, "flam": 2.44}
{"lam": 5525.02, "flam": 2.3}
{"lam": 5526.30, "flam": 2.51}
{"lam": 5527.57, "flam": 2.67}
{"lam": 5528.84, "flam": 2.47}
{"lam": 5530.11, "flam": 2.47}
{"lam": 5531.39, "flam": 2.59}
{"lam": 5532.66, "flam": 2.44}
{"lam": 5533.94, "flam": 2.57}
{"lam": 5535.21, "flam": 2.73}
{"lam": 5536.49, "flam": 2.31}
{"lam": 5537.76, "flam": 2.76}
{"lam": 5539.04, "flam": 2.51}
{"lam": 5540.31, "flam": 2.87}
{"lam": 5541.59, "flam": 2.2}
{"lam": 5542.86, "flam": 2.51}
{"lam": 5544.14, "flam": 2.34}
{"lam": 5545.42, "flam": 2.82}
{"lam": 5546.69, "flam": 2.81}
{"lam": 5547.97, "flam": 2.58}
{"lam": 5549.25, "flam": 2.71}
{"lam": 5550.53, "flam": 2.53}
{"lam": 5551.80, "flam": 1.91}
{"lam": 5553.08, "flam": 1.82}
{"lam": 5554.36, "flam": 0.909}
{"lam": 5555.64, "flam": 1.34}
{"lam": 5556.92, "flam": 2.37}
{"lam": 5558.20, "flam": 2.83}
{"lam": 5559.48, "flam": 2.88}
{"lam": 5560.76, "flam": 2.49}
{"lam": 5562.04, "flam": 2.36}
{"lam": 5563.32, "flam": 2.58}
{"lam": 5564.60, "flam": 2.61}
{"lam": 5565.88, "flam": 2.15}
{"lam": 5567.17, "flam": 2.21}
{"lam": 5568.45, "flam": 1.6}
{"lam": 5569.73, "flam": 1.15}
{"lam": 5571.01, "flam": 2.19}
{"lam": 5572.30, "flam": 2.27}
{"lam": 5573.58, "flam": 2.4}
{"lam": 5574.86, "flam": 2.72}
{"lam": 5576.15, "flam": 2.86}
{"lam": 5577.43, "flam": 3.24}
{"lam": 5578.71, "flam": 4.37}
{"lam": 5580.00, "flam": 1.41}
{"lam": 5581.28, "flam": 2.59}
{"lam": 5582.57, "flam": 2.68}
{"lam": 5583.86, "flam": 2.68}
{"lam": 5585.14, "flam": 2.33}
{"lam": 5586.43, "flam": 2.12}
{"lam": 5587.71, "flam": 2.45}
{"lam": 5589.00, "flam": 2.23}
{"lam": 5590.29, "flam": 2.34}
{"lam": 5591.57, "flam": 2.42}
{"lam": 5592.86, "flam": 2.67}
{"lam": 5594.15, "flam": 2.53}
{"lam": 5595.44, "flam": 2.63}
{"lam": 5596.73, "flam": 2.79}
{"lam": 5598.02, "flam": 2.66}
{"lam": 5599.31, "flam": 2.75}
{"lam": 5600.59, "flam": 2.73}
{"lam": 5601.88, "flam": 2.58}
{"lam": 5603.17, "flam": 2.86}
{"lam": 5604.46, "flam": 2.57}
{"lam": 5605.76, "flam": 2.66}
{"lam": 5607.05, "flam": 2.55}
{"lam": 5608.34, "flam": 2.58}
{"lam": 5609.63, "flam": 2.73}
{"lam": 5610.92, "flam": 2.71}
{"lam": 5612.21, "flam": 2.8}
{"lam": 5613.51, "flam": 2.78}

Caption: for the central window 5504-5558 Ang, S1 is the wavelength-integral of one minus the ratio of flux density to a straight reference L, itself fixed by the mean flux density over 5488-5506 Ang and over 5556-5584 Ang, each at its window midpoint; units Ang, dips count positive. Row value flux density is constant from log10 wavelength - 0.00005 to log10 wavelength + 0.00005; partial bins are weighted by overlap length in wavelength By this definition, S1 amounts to 2.6 Ang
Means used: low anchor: 2.62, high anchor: 2.47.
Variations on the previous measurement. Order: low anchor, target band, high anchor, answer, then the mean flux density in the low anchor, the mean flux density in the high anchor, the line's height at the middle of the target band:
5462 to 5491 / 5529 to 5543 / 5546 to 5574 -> -1.49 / 2.5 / 2.21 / 2.3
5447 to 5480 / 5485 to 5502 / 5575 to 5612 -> -0.51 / 2.51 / 2.64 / 2.54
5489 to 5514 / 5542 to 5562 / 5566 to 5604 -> 1.64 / 2.58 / 2.49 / 2.53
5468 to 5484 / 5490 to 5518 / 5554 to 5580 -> -1.47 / 2.47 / 2.37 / 2.44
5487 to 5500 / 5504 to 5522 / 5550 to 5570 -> -0.05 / 2.61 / 2.12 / 2.47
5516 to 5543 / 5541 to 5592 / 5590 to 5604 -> 4.13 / 2.52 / 2.64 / 2.58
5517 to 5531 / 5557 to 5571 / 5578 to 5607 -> 1.45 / 2.49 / 2.59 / 2.55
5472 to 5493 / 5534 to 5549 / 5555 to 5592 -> -0.82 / 2.54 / 2.41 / 2.45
